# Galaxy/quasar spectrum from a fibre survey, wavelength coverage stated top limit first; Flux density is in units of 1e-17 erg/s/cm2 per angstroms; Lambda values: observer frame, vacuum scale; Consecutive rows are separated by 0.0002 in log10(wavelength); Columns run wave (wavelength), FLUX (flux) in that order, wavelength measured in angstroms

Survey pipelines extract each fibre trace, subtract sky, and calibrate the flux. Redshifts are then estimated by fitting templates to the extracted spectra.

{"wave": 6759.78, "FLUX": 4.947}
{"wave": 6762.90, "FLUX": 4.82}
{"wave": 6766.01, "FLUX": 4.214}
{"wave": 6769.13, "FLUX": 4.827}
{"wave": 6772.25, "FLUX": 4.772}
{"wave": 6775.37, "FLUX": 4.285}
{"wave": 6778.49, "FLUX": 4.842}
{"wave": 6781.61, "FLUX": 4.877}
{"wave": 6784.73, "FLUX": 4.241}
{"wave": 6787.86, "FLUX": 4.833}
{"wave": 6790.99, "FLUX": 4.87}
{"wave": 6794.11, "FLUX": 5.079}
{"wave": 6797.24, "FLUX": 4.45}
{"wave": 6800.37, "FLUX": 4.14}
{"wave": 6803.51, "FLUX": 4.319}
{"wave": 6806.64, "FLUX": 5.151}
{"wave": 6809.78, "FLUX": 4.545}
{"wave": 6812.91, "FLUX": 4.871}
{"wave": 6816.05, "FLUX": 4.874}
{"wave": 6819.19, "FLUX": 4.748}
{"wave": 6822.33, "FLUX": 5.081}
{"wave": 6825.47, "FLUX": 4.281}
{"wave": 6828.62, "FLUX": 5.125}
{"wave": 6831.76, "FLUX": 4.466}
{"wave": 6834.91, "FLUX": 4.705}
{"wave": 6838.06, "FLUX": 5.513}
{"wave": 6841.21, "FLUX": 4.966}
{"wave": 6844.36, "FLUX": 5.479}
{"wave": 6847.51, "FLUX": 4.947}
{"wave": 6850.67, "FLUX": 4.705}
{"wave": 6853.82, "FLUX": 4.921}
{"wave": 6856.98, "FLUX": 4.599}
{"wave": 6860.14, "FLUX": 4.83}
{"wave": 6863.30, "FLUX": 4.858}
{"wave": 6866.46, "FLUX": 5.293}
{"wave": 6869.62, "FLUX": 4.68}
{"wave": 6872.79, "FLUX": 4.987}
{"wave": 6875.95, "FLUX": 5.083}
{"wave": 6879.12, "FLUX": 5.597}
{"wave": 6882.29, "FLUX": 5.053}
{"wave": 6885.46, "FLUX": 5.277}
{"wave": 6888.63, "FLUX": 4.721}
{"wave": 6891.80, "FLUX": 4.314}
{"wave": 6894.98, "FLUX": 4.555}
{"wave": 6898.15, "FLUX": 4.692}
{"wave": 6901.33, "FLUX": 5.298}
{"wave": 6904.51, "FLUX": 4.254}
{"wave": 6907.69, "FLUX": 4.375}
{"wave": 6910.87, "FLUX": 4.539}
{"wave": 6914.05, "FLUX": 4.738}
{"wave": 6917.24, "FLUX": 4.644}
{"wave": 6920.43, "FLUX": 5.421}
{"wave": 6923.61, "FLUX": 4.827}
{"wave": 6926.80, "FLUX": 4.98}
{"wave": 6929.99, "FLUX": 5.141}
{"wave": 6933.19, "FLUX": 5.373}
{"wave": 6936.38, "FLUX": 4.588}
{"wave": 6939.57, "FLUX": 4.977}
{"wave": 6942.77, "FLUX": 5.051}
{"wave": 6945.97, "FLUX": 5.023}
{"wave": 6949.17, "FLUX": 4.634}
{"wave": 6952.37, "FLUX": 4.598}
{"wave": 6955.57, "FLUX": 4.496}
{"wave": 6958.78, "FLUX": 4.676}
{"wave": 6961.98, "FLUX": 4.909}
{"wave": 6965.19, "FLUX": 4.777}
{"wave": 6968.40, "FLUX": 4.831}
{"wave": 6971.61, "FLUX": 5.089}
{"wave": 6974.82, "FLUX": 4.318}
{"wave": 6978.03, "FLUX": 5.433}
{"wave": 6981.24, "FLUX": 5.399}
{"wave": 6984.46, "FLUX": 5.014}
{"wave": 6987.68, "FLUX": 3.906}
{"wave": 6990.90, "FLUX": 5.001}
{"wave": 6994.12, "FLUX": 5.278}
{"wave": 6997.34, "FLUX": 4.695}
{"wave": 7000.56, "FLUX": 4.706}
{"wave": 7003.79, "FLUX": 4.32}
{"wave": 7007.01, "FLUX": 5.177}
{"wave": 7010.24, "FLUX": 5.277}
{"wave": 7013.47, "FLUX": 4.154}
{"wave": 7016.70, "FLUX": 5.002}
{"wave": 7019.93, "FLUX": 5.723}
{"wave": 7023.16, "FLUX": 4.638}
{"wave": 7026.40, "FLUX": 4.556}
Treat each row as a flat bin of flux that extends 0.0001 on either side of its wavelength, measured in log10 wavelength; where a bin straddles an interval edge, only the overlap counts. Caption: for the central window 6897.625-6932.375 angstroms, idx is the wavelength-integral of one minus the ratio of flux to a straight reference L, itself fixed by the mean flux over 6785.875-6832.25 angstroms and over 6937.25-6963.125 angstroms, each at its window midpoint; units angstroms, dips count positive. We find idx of -0.4 angstroms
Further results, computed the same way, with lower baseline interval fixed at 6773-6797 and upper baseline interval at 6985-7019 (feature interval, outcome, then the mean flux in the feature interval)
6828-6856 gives -1.4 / 4.97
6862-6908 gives -1.4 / 4.88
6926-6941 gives -0.8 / 5.01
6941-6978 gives -0.2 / 4.79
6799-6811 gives 0.4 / 4.54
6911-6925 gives -0.4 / 4.87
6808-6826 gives -0.2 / 4.77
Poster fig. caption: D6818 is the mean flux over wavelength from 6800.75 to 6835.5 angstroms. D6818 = 4.72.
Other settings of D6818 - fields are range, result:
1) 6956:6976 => 4.76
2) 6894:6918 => 4.64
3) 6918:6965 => 4.9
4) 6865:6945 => 4.9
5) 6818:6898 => 4.91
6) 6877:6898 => 4.91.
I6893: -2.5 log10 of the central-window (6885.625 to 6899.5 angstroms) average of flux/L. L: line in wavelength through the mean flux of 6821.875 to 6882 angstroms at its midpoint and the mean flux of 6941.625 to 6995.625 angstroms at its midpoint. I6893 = 0.062 mag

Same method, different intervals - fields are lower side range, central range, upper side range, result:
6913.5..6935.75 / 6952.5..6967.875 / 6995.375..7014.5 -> 0.04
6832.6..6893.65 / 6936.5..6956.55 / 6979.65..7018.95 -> 0.02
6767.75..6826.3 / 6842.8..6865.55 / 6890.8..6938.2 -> -0.04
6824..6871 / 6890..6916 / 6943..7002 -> 0.06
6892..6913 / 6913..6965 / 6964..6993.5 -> -0.03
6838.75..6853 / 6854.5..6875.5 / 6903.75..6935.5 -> 0.02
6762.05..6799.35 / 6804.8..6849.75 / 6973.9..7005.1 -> -0.05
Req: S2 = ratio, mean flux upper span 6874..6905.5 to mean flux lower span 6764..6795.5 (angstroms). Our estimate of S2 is 1.05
